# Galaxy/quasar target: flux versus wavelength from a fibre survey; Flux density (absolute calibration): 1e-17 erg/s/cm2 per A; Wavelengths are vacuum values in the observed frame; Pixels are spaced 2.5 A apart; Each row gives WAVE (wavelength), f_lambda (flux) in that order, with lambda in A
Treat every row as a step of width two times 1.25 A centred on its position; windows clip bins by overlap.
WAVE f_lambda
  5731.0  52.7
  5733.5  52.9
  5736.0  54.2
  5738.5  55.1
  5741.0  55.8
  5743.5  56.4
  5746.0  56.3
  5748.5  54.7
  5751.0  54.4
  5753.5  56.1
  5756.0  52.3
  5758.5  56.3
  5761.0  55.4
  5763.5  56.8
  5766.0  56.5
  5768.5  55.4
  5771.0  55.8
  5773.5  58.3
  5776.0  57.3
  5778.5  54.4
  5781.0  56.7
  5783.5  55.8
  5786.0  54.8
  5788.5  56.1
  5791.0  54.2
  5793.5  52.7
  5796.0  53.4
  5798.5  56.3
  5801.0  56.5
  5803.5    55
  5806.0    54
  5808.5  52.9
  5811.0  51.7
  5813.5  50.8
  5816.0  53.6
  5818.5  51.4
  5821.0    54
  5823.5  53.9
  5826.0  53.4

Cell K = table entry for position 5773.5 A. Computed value 58.3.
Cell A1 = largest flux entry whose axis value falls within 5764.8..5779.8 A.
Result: 58.3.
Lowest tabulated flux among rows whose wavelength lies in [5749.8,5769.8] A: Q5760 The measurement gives 52.3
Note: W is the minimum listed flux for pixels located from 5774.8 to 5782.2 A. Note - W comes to 54.4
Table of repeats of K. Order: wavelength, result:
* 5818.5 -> 51.4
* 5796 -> 53.4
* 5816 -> 53.6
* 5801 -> 56.5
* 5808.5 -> 52.9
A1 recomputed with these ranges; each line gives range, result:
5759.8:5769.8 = 56.8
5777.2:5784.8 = 56.7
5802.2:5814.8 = 55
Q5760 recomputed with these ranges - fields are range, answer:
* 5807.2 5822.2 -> 50.8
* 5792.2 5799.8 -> 52.7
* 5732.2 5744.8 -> 52.9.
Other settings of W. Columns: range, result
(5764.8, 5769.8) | 55.4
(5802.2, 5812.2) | 51.7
